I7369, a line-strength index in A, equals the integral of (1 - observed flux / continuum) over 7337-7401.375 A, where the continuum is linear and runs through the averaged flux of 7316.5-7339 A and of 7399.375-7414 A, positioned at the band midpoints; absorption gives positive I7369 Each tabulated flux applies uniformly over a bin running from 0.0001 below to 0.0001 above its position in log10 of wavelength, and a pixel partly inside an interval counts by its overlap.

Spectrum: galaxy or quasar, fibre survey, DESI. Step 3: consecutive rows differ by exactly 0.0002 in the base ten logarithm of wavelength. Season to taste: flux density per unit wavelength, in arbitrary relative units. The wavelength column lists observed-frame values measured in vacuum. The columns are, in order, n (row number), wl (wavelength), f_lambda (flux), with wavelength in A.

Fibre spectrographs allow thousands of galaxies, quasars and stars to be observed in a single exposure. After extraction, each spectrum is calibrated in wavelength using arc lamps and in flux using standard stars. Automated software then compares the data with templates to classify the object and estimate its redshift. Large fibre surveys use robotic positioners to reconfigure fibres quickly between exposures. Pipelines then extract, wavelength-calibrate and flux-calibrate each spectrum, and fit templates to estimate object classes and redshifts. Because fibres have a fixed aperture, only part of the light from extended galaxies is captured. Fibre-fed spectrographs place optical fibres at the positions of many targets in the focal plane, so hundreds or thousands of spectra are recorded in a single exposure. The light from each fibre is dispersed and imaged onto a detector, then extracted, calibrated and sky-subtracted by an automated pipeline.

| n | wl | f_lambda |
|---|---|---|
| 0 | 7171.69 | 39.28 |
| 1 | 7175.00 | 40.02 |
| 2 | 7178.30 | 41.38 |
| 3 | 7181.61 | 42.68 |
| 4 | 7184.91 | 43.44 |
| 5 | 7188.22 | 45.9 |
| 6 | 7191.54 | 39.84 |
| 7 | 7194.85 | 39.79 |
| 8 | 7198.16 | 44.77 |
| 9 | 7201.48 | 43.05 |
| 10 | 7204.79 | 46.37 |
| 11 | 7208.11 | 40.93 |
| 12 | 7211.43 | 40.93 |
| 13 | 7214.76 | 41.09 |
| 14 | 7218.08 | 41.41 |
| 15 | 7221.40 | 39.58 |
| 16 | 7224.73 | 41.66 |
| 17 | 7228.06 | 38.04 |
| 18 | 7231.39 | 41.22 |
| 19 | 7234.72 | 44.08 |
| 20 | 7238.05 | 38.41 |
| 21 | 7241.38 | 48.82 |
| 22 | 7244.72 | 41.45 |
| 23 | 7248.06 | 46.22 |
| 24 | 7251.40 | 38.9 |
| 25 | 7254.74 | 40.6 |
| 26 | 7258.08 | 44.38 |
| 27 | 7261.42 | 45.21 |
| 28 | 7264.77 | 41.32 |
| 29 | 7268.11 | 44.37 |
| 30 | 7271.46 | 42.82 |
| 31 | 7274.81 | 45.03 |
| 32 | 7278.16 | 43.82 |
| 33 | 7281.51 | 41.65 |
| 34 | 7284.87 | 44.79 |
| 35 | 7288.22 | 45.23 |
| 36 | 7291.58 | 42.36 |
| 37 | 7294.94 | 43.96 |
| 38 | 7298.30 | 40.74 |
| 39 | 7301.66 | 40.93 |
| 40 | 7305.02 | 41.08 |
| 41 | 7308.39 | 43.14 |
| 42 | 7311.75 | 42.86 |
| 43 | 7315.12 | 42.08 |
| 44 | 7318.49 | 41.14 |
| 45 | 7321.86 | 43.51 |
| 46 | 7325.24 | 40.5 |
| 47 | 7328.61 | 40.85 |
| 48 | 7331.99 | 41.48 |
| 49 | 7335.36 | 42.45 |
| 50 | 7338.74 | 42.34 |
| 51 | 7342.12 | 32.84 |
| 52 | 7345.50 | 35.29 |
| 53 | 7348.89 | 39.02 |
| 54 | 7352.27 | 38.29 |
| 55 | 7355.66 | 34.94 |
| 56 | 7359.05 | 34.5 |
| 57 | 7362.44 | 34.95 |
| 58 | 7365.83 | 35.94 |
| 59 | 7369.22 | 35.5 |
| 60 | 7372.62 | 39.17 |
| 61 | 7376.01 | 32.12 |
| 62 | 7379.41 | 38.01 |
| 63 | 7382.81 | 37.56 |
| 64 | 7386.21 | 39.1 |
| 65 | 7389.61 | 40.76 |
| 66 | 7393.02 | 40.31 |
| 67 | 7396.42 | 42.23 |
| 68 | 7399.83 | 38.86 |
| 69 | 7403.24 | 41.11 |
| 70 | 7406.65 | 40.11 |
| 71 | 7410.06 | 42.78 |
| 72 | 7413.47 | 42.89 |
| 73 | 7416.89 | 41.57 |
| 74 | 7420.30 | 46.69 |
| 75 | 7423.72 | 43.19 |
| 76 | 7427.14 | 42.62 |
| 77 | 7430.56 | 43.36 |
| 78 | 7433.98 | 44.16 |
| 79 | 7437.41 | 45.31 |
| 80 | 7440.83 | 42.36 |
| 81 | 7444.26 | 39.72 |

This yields 6.2 A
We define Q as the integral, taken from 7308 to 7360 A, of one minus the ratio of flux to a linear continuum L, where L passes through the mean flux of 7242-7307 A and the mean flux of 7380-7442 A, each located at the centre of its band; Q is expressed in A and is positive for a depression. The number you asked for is 3.5 A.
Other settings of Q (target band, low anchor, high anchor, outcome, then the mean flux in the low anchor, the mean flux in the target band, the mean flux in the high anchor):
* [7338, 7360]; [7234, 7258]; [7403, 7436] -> 3.2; 42.7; 36.6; 43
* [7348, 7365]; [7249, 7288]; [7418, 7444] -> 2.8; 43.1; 36.2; 43.7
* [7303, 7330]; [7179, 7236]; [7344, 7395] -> -2.2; 42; 41.9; 37.1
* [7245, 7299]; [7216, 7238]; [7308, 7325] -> -2.1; 40.8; 43.2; 42.3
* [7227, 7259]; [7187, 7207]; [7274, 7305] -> 0.6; 43.2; 42.2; 43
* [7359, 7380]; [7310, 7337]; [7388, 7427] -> 3.1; 41.9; 35.7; 41.9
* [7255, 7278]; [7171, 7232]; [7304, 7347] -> -1.4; 41.7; 43.7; 40.8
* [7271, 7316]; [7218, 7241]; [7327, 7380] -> -4.3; 41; 42.9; 37.3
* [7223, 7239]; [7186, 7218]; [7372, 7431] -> 0.5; 42.5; 40.8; 40.7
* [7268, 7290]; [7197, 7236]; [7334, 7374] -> -2.4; 41.9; 43.9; 37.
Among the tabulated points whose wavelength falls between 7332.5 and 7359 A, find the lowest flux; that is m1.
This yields 32.84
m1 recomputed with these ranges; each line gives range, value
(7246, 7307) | 38.9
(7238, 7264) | 38.41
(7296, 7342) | 40.5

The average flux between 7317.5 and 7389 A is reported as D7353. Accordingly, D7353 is 38.1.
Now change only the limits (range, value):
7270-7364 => 40.8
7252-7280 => 43.3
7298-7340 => 41.8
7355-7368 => 35.1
